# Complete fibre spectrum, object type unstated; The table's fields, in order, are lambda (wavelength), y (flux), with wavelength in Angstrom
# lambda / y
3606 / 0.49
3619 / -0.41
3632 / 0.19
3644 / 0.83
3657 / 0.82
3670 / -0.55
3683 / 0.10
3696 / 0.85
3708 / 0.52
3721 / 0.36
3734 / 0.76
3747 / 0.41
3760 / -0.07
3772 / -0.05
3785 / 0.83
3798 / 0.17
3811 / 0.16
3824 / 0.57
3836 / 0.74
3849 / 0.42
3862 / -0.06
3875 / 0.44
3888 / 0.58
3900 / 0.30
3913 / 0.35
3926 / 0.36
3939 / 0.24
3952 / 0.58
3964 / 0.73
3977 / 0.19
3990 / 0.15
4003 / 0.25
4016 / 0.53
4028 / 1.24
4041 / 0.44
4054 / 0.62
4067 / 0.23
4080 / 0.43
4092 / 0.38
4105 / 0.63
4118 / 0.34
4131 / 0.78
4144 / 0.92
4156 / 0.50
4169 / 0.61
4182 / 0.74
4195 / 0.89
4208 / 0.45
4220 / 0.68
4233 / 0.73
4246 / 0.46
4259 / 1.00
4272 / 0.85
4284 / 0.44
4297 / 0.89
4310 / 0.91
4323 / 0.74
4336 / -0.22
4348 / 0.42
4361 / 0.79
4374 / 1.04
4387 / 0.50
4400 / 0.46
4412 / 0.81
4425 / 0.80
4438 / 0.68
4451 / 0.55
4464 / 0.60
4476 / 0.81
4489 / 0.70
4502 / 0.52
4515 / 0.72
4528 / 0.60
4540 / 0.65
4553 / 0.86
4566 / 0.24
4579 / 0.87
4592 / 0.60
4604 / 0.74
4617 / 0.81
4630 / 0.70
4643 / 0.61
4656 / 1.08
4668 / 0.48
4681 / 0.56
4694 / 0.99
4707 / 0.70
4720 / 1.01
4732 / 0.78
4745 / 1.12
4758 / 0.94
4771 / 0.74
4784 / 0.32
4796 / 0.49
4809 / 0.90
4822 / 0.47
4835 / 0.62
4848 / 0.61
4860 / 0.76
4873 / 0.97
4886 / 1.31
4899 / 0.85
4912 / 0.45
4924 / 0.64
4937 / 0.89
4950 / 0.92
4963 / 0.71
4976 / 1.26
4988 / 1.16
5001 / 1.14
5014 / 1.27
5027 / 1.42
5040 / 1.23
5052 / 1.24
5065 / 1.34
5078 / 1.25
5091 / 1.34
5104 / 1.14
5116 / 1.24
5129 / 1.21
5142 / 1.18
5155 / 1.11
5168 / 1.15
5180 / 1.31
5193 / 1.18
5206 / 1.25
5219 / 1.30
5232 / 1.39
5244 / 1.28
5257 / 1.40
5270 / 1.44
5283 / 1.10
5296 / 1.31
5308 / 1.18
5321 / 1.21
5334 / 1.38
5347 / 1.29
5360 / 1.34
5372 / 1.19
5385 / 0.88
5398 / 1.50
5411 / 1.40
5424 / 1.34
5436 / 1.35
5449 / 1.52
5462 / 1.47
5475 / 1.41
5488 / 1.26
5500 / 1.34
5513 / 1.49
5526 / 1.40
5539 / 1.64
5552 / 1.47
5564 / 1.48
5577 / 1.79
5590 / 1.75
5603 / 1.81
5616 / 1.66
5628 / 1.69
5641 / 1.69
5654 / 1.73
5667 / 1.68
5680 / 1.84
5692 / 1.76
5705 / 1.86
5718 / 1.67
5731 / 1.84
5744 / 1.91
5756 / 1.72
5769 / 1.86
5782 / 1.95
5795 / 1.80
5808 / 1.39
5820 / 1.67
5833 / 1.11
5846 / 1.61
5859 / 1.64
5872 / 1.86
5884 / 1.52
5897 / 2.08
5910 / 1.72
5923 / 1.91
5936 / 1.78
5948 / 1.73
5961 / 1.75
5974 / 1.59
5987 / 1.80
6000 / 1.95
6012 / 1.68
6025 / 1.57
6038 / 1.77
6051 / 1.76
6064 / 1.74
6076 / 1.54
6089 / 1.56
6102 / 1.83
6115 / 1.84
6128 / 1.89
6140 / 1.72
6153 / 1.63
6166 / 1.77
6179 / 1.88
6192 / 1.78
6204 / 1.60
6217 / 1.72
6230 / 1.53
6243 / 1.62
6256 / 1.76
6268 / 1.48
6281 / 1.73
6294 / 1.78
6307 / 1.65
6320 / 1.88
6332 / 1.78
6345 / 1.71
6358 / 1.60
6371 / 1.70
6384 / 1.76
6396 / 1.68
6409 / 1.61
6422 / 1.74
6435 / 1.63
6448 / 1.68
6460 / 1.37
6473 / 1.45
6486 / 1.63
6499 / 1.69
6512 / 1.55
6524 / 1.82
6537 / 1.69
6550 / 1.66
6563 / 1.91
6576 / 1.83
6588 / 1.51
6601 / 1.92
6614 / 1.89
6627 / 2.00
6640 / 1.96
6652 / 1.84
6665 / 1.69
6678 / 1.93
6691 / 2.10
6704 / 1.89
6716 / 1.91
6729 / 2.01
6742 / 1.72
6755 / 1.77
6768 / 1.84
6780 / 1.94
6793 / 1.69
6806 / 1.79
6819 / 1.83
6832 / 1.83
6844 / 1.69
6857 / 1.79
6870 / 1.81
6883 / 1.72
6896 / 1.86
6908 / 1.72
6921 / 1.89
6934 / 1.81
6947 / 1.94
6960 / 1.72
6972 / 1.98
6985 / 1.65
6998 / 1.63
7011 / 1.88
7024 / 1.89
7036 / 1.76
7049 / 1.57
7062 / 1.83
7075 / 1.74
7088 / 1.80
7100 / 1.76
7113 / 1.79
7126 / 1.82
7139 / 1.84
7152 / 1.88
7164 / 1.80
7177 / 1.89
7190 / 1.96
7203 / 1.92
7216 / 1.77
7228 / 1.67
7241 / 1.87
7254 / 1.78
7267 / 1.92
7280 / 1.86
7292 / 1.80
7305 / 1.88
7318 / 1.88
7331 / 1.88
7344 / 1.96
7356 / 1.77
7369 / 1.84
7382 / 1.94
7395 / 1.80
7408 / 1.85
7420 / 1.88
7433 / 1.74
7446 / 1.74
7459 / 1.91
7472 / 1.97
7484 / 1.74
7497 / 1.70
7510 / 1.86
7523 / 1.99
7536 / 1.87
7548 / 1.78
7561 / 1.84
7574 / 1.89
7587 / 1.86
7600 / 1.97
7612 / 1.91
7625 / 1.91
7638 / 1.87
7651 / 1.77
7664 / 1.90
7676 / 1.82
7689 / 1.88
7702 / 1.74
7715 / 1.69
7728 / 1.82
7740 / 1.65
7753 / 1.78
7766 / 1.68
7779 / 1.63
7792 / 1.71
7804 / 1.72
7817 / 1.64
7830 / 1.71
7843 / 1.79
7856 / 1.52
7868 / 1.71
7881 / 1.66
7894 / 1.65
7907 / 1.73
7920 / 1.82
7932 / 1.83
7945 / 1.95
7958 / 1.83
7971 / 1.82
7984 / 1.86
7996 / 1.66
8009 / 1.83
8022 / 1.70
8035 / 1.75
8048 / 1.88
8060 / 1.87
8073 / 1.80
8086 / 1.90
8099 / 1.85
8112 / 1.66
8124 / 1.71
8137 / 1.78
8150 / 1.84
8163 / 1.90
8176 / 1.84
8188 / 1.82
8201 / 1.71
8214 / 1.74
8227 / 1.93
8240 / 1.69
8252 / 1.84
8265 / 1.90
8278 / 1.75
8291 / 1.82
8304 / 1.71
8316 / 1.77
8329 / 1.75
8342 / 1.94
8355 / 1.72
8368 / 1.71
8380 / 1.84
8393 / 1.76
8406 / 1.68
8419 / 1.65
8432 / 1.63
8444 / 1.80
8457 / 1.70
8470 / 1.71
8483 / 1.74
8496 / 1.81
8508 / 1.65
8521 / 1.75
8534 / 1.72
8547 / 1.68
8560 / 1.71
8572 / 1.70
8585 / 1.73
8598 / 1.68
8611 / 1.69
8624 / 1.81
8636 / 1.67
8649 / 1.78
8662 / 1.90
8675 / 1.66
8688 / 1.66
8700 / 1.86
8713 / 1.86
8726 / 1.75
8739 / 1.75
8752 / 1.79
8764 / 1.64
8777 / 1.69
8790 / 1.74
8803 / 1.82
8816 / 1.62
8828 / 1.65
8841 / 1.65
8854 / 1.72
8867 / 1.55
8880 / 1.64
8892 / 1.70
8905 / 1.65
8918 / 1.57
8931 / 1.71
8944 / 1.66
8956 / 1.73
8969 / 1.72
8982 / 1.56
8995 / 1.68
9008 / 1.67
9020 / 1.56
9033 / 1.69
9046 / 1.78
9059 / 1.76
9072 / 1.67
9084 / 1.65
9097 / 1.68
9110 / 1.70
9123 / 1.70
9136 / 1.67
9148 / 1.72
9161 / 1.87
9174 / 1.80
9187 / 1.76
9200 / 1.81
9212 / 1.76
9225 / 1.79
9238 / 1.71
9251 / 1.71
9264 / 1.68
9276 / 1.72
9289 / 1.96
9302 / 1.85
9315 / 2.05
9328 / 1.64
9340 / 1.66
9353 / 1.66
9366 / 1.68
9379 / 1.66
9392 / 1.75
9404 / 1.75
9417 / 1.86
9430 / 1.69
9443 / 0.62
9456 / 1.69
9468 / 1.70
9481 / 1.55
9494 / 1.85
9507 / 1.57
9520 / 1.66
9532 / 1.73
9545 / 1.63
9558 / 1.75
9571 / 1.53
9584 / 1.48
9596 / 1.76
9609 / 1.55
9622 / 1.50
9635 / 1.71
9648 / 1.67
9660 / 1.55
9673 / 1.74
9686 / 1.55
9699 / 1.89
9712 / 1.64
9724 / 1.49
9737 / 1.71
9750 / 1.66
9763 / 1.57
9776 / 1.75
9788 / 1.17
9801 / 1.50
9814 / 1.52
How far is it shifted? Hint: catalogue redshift 0.249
